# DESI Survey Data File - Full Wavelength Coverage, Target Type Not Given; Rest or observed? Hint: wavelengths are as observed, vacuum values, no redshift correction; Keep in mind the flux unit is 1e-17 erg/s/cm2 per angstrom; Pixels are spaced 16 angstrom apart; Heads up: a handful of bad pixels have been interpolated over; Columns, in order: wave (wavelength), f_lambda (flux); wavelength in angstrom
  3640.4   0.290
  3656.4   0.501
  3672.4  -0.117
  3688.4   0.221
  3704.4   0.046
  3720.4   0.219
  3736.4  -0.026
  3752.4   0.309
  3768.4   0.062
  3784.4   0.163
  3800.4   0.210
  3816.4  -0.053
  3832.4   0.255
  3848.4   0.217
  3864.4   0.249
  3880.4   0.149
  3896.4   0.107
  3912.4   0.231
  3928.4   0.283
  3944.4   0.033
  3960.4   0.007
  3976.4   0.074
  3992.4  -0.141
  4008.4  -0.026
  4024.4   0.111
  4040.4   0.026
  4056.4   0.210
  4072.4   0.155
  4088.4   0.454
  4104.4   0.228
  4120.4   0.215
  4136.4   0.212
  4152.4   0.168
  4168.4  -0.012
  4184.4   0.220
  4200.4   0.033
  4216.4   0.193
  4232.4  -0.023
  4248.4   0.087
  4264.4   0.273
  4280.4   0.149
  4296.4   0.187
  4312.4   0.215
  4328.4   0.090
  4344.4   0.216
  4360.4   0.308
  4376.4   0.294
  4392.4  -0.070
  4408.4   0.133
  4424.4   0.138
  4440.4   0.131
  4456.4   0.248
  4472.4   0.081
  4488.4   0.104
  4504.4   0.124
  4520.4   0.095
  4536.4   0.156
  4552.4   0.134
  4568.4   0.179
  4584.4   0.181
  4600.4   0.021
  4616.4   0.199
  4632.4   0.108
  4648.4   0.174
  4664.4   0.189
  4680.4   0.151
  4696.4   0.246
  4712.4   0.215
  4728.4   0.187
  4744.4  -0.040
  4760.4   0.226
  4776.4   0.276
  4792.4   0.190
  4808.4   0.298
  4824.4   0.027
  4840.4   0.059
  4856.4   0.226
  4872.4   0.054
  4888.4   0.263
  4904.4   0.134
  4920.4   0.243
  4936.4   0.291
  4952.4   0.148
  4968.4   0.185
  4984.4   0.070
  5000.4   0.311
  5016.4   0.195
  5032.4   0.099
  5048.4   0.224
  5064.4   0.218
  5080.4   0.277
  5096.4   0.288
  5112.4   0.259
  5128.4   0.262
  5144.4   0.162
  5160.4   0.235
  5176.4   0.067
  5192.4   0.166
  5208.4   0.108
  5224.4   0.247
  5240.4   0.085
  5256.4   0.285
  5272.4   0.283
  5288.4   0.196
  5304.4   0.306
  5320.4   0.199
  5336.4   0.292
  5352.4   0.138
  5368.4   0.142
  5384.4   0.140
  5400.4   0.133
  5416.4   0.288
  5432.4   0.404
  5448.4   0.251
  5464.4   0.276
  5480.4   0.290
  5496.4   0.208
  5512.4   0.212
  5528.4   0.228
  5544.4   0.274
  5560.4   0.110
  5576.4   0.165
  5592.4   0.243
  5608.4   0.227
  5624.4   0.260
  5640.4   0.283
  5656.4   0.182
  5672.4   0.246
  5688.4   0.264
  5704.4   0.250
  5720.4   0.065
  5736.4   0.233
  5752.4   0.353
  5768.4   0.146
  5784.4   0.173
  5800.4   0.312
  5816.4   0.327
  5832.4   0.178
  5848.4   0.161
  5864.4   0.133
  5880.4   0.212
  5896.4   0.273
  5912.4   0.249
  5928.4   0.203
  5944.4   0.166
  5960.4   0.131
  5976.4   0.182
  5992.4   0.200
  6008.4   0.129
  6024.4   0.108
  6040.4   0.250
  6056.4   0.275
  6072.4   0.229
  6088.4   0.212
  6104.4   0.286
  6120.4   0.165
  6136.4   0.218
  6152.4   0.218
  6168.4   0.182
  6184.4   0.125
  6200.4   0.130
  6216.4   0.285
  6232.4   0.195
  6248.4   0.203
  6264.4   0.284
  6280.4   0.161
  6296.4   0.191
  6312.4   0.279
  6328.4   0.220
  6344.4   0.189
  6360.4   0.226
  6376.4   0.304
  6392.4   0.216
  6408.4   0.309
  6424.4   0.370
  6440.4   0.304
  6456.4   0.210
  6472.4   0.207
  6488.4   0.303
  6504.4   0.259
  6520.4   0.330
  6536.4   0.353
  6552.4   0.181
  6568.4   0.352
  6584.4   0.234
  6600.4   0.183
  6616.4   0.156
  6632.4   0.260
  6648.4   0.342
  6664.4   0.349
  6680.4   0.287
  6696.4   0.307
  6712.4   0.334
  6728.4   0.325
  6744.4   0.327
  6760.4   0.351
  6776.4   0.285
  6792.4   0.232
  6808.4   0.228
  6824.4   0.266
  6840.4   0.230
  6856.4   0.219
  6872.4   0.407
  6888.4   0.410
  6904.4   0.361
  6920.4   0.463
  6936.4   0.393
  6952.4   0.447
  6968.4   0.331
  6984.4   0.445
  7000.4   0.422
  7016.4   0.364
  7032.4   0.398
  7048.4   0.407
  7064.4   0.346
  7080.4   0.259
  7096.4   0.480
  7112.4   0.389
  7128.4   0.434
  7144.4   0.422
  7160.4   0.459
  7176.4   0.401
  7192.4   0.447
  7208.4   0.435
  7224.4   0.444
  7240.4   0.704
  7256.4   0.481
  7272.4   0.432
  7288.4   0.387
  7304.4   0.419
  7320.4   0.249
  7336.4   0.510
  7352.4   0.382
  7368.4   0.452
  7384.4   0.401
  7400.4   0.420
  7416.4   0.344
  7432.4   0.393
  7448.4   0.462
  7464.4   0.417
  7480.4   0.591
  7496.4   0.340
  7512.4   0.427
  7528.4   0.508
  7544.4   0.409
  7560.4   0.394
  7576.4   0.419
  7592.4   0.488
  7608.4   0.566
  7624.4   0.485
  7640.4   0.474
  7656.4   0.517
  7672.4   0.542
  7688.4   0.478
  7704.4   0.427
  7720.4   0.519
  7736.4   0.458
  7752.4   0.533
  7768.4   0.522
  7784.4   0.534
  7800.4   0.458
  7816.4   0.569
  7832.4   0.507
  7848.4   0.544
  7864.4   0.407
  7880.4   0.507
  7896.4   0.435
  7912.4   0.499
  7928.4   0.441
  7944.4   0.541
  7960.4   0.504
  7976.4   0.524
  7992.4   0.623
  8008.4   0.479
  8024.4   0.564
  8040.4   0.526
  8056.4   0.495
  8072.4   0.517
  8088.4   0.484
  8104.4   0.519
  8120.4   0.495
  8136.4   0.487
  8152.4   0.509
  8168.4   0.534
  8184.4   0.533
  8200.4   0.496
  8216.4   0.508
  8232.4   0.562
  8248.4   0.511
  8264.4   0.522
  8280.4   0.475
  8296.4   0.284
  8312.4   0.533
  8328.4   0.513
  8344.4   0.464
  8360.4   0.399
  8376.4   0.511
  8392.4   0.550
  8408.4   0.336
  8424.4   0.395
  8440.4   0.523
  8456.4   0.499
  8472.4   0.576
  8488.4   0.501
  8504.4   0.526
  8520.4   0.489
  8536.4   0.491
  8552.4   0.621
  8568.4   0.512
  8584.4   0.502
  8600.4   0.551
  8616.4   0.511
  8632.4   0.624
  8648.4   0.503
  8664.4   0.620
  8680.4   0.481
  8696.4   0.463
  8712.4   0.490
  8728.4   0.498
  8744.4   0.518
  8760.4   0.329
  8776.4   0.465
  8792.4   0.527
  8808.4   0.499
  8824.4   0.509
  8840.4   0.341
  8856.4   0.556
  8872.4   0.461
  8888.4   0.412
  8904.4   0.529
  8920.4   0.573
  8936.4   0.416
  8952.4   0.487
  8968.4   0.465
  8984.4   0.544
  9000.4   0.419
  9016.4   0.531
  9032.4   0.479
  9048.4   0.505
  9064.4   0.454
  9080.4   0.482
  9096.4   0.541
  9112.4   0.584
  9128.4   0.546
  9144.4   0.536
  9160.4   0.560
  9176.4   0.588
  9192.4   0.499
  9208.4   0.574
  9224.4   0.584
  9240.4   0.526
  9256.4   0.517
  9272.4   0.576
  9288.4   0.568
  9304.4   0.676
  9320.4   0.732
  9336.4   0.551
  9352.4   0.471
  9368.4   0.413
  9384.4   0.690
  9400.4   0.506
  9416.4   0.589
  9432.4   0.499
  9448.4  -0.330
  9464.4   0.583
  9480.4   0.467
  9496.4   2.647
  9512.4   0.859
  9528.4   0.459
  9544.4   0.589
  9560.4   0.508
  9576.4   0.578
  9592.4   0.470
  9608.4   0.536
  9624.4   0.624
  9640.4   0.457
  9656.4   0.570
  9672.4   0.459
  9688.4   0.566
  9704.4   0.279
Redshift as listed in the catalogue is 0.725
